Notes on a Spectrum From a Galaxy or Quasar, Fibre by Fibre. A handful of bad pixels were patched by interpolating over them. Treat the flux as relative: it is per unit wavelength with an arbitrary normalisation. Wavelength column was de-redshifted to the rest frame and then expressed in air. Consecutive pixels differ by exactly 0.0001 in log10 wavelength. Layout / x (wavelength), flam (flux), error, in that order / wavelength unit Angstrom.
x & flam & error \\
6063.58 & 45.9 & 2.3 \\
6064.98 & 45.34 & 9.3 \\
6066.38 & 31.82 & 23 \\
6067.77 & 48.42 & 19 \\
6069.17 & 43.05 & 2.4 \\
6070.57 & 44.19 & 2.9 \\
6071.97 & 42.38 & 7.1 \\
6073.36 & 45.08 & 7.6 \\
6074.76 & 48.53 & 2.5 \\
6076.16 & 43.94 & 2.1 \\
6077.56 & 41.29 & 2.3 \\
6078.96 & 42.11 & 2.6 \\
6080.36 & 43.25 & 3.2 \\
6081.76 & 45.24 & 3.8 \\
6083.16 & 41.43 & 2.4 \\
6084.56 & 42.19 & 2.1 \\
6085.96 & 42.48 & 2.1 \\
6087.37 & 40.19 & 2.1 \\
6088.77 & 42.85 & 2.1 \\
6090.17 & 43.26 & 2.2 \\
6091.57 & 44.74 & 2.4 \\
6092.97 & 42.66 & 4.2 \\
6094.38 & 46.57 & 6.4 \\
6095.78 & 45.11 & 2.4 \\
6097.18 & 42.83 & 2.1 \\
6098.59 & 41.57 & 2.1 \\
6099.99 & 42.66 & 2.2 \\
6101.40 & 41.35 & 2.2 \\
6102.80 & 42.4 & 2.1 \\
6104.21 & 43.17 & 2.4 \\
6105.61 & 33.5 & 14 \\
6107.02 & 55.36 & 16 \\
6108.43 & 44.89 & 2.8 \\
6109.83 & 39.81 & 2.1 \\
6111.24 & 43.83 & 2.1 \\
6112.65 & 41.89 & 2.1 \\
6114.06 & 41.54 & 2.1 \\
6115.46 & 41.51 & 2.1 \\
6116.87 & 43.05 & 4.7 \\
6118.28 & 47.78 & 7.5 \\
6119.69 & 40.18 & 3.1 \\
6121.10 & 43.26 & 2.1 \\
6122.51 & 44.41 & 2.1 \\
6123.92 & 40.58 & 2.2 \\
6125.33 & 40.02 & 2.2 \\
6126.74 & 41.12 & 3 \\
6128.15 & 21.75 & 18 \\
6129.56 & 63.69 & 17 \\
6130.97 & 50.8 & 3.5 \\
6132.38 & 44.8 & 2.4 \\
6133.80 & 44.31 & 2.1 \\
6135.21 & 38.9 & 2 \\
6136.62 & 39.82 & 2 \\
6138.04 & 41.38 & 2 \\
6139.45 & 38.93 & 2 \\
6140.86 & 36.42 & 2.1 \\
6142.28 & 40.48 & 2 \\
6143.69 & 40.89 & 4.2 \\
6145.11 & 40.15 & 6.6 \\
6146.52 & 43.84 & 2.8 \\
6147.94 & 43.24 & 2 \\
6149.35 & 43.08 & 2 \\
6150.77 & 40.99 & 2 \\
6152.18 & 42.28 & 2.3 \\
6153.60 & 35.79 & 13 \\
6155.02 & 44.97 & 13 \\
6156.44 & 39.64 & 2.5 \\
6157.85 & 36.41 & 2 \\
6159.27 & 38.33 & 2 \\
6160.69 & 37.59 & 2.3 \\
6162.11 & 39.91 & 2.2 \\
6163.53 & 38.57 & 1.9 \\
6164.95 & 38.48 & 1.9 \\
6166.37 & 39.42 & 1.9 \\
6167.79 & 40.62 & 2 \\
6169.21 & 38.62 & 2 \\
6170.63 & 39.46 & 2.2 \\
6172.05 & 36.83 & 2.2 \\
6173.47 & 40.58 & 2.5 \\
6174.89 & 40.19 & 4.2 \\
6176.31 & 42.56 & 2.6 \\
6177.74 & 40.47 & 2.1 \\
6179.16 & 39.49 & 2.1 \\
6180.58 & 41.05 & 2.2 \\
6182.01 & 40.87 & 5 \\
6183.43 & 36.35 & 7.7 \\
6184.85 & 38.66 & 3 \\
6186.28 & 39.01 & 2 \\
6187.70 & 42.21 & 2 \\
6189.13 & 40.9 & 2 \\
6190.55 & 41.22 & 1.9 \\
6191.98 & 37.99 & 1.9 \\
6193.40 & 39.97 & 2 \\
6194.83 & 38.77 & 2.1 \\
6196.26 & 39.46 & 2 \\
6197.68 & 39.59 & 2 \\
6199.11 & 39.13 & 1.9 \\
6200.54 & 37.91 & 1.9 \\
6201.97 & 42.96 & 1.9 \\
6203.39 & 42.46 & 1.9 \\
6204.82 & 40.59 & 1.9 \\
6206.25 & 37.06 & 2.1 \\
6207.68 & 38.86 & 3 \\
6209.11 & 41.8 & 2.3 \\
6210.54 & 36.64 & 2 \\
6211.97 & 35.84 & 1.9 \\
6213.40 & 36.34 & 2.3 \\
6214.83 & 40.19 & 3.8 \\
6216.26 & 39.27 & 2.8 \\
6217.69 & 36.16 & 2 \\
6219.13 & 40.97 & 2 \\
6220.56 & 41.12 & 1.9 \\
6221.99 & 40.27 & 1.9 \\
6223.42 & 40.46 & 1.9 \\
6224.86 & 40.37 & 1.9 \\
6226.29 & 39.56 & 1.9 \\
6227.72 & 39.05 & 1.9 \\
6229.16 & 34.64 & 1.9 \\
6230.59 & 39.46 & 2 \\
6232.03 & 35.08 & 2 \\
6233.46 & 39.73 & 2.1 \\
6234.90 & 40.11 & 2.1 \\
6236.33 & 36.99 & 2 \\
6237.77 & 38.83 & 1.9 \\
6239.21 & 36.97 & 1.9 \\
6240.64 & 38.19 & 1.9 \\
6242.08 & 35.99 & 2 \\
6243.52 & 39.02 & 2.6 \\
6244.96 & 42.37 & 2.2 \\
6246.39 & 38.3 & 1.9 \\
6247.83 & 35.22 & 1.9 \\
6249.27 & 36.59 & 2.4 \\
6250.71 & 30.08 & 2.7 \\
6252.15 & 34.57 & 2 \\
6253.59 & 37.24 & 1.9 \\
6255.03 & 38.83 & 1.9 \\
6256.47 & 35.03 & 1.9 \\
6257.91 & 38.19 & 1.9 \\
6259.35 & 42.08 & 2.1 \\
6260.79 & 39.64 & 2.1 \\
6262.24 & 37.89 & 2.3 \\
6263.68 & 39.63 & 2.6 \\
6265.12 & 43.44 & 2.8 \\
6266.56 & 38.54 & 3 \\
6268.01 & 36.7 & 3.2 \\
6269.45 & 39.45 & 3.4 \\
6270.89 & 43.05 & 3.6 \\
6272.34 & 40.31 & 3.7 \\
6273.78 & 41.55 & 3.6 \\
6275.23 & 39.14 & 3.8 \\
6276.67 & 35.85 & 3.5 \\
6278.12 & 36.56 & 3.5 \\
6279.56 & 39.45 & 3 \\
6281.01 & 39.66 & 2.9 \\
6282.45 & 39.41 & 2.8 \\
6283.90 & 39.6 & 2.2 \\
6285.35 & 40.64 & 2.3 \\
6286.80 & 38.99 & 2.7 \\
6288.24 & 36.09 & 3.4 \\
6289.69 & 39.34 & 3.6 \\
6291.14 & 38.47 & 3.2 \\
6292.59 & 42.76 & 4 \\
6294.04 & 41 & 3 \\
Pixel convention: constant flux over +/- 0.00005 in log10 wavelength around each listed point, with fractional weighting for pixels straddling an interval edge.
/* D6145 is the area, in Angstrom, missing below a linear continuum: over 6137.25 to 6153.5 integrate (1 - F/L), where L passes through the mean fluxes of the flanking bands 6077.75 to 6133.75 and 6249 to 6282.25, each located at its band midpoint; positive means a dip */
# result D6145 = 0.41 Angstrom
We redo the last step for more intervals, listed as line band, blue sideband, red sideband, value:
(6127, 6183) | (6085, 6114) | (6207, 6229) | 0.7 Angstrom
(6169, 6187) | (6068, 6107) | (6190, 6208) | 0.3 Angstrom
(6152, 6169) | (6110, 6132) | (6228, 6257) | 0.8 Angstrom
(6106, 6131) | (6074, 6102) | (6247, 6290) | -0.5 Angstrom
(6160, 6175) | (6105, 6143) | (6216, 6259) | 0.6 Angstrom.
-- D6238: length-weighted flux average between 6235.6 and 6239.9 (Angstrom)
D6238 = 37.6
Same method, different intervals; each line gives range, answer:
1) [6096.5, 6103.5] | 42.1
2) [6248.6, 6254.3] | 34.6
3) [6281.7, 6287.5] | 39.6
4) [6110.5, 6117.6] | 42.4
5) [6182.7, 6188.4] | 39.1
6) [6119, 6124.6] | 42.1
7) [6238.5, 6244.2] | 37.5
